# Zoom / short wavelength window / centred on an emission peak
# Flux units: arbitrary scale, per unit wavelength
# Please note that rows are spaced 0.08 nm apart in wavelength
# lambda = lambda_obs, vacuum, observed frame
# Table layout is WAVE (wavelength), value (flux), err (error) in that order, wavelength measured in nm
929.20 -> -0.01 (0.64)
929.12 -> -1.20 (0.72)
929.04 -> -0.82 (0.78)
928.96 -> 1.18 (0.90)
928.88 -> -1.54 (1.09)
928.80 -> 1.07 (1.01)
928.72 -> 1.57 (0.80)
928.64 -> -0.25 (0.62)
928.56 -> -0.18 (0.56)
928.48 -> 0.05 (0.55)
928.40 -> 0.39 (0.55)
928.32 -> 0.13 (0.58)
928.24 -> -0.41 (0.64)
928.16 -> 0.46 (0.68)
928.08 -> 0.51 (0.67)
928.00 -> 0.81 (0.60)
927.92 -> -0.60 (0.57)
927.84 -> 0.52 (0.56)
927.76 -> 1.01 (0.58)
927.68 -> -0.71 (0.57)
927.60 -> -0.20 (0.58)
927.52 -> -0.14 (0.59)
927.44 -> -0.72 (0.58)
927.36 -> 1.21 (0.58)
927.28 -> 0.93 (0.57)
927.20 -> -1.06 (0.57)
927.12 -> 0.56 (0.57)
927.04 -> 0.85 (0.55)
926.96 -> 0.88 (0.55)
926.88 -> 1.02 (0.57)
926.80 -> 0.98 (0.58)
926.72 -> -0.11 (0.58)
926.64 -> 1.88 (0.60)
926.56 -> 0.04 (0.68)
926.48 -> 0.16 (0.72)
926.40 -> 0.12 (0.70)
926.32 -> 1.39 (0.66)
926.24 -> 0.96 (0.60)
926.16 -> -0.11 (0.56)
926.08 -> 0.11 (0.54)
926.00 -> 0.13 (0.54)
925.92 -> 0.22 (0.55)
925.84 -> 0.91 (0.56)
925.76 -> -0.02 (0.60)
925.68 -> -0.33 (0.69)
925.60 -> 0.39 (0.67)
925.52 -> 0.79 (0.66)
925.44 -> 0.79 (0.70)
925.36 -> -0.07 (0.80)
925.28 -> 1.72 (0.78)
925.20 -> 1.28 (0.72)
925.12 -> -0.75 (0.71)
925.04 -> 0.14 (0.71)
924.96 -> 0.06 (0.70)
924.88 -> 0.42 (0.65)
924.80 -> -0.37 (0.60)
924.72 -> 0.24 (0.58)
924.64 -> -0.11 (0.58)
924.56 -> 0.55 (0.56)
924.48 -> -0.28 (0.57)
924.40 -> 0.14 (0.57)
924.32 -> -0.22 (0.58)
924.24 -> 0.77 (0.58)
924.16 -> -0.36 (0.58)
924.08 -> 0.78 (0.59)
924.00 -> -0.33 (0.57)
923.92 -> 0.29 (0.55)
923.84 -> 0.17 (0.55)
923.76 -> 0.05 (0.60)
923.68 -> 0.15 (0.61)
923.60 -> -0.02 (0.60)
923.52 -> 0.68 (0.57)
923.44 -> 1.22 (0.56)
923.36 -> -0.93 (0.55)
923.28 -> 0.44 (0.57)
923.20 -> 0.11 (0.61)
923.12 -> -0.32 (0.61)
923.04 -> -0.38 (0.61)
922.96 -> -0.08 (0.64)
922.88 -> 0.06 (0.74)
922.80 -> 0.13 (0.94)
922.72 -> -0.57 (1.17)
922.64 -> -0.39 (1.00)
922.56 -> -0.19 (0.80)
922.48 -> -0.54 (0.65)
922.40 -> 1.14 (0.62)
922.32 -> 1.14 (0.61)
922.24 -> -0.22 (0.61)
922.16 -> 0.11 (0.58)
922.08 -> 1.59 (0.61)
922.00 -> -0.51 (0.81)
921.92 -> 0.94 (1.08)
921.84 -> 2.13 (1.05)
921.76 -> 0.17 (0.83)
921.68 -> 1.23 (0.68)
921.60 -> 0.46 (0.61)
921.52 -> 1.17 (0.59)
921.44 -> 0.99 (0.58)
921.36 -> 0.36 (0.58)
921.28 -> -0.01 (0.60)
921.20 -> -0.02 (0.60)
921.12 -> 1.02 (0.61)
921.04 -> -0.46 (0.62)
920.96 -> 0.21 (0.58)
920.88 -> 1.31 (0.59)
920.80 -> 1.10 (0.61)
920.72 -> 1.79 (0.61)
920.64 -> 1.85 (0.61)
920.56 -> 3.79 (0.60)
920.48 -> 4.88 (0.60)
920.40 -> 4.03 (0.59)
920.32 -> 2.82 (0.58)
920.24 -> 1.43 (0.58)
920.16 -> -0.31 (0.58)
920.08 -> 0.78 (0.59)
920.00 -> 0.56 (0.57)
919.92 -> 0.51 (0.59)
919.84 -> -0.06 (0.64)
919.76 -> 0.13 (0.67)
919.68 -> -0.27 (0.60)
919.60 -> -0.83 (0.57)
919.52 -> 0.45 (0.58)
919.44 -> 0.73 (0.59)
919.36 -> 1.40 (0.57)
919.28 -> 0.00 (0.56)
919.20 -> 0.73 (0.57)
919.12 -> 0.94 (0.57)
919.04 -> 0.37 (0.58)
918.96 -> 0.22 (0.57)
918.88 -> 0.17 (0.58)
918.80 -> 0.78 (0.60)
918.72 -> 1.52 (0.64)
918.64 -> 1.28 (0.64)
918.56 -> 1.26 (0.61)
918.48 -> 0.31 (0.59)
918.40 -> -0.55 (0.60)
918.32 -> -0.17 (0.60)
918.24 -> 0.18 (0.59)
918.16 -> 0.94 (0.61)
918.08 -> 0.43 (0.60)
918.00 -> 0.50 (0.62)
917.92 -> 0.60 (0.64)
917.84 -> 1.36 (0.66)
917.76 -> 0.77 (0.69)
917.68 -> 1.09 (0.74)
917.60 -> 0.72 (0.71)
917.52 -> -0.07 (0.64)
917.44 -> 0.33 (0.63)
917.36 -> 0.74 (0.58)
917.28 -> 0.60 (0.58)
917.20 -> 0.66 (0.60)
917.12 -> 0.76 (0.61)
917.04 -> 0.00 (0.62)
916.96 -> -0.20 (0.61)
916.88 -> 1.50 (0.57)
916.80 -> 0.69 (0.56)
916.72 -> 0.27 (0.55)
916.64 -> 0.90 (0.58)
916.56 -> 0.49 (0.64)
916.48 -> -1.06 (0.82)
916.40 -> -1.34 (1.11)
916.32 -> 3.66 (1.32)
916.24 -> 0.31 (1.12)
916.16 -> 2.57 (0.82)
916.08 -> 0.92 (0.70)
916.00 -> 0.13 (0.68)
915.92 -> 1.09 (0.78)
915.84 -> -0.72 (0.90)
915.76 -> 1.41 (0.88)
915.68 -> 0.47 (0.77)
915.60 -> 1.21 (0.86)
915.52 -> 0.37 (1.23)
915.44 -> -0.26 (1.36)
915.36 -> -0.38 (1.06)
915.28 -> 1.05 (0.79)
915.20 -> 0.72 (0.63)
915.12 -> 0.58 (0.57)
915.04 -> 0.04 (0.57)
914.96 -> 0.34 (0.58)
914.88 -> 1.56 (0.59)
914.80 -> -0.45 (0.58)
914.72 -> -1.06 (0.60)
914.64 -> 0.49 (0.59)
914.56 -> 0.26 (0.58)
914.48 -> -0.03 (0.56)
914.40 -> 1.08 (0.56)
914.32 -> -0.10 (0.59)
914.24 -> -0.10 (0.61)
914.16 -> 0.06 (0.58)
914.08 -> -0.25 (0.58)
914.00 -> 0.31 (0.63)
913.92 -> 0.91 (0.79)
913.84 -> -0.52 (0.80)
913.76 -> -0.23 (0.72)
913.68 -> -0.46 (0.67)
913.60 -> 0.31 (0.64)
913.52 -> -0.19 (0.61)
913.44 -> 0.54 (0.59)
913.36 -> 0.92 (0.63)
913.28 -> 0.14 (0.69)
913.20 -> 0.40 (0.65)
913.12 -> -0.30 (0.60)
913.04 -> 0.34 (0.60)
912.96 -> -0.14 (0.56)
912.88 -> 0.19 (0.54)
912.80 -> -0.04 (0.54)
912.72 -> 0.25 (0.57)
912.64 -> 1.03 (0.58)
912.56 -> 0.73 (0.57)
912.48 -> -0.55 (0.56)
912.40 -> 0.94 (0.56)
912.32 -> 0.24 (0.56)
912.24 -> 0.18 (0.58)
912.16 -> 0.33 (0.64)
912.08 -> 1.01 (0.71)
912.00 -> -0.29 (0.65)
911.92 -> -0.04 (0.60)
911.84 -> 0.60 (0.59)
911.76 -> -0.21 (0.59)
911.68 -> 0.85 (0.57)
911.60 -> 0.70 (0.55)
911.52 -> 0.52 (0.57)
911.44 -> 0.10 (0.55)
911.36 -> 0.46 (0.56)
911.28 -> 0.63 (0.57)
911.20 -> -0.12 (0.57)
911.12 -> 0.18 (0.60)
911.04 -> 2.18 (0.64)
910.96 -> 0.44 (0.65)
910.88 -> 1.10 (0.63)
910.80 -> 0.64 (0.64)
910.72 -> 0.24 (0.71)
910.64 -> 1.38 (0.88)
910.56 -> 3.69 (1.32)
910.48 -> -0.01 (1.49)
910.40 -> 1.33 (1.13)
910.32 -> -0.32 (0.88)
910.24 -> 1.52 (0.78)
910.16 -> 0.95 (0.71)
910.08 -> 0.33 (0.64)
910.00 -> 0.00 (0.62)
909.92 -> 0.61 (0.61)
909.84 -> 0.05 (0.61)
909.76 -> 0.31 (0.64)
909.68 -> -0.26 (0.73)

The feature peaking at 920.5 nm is Hbeta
